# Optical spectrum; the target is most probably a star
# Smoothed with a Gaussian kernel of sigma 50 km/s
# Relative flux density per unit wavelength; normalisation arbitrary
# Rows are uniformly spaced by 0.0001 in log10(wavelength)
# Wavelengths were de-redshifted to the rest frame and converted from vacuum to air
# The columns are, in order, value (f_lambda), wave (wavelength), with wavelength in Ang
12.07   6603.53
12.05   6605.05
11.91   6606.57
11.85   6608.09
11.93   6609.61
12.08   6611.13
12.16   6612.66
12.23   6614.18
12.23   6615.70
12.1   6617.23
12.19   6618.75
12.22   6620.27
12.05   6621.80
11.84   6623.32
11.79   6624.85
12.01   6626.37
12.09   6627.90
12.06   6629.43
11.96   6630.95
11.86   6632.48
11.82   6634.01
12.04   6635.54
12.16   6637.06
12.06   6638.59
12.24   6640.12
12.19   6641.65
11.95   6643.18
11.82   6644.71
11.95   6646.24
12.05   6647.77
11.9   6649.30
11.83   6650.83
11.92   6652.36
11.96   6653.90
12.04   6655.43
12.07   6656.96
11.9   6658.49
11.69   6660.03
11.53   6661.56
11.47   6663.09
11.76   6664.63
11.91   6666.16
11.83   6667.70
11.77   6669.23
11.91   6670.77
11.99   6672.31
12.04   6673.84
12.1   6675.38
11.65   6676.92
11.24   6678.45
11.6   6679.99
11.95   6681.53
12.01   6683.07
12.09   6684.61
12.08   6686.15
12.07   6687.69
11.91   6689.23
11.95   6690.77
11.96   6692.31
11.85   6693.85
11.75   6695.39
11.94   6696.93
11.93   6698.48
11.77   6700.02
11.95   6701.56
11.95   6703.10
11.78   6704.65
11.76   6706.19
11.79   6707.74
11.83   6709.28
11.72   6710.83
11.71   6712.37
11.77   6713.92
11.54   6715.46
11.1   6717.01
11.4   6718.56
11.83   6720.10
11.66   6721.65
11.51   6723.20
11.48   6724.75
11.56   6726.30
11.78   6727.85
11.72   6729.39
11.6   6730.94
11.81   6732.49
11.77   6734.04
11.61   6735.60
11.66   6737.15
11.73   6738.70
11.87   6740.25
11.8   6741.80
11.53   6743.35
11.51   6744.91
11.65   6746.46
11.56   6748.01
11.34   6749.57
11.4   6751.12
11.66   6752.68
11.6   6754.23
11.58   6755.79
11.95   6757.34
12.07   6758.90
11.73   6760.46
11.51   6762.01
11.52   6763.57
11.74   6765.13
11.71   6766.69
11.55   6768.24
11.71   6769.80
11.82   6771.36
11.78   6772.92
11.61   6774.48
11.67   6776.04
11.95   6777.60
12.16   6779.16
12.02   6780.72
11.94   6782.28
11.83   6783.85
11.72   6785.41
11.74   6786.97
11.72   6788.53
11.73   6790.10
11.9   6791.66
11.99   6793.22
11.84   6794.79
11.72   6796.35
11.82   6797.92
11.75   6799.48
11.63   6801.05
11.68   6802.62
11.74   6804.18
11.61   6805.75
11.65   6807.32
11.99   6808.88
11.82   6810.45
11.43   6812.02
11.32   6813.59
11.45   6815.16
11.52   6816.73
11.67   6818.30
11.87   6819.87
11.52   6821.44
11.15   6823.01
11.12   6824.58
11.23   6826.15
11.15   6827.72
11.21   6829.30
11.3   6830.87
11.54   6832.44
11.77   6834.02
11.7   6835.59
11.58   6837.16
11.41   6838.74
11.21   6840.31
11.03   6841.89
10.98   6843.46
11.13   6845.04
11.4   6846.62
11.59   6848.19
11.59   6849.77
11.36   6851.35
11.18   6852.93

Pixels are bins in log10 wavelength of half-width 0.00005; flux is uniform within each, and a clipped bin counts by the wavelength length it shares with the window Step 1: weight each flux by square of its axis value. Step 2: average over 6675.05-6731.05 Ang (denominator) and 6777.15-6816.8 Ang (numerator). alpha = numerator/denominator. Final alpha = 1.03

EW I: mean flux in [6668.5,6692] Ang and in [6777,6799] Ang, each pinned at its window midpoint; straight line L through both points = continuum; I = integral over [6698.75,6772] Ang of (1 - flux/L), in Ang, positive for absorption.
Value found 1.2 Ang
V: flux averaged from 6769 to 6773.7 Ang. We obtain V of 11.8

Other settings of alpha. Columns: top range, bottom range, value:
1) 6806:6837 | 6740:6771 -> 1.01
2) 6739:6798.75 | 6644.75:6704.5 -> 1.02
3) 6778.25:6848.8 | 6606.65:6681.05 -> 1.02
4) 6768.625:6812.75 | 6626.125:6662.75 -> 1.03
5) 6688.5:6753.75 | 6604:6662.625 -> 1.00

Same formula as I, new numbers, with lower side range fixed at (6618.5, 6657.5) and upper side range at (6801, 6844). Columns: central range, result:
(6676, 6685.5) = 0.09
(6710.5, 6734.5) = 0.29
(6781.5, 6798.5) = -0.36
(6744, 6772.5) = 0.03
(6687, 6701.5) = -0.08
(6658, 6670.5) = 0.20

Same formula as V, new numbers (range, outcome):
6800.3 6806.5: 11.7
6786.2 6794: 11.8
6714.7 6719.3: 11.3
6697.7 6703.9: 11.9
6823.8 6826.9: 11.2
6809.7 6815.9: 11.5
